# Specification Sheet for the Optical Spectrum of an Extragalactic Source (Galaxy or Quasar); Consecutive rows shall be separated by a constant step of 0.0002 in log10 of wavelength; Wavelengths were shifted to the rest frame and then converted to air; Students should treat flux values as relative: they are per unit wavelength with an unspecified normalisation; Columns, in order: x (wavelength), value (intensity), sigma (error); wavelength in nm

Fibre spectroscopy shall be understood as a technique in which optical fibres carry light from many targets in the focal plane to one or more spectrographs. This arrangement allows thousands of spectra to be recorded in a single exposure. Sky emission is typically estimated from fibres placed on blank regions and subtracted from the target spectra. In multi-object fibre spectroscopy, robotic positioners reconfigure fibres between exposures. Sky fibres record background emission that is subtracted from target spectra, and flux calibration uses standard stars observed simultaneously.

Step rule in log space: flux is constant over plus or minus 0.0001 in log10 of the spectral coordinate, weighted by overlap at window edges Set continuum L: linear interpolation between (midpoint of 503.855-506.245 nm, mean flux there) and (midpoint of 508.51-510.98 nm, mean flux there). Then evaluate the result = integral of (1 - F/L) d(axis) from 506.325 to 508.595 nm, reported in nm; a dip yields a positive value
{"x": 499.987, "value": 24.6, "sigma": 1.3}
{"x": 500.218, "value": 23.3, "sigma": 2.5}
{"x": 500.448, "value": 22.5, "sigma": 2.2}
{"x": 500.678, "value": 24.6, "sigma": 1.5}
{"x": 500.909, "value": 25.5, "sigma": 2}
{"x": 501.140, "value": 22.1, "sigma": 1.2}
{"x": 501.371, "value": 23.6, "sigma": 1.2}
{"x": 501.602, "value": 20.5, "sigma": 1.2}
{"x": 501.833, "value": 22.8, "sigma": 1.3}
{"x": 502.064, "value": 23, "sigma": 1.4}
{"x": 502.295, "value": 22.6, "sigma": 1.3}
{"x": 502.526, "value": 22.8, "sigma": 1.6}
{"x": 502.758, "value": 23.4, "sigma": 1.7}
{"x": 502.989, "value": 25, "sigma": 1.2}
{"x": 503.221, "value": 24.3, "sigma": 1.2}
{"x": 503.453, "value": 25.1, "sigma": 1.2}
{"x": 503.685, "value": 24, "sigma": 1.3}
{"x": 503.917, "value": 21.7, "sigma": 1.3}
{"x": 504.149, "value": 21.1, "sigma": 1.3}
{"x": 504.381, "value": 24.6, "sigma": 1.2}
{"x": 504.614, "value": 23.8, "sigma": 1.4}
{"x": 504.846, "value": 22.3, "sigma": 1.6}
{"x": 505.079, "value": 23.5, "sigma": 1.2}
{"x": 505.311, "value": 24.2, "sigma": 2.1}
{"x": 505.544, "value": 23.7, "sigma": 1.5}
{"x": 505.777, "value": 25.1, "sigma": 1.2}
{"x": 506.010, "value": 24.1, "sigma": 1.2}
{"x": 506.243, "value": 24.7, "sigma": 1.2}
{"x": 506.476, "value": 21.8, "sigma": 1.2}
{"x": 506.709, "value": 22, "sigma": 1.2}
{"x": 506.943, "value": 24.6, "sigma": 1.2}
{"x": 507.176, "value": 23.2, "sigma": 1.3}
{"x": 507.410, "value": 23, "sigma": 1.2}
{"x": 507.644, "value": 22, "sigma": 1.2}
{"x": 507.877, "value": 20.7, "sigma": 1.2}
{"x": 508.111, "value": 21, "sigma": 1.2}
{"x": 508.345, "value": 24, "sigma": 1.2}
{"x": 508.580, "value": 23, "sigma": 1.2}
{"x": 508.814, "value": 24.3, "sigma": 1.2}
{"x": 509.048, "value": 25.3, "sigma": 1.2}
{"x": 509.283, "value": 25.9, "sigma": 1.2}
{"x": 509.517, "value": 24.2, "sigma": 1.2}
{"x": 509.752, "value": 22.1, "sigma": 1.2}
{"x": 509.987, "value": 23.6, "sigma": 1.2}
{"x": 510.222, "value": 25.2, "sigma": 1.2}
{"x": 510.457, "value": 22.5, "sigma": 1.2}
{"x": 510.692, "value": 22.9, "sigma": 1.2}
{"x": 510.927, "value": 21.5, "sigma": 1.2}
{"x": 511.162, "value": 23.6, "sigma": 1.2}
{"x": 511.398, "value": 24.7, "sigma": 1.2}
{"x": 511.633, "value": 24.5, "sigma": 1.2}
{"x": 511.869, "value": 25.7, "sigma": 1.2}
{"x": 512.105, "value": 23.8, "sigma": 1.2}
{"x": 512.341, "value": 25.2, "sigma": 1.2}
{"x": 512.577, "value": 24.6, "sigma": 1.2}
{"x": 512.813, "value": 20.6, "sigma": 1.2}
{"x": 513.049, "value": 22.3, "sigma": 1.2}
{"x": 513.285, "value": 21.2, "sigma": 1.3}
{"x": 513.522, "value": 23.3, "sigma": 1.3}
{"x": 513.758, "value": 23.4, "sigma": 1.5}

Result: 0.105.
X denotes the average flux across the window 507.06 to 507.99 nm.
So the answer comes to 22.2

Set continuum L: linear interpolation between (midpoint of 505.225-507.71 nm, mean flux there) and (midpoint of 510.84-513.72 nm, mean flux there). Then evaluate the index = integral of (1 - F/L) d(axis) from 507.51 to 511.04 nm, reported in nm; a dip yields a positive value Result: 0.04 nm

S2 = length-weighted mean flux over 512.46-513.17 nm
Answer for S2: 22.5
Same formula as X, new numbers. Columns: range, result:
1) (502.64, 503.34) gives 24.2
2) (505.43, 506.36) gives 24.4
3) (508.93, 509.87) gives 24.4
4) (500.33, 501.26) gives 23.7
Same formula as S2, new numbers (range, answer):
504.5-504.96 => 23.1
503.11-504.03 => 23.8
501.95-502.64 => 22.8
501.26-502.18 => 22.5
